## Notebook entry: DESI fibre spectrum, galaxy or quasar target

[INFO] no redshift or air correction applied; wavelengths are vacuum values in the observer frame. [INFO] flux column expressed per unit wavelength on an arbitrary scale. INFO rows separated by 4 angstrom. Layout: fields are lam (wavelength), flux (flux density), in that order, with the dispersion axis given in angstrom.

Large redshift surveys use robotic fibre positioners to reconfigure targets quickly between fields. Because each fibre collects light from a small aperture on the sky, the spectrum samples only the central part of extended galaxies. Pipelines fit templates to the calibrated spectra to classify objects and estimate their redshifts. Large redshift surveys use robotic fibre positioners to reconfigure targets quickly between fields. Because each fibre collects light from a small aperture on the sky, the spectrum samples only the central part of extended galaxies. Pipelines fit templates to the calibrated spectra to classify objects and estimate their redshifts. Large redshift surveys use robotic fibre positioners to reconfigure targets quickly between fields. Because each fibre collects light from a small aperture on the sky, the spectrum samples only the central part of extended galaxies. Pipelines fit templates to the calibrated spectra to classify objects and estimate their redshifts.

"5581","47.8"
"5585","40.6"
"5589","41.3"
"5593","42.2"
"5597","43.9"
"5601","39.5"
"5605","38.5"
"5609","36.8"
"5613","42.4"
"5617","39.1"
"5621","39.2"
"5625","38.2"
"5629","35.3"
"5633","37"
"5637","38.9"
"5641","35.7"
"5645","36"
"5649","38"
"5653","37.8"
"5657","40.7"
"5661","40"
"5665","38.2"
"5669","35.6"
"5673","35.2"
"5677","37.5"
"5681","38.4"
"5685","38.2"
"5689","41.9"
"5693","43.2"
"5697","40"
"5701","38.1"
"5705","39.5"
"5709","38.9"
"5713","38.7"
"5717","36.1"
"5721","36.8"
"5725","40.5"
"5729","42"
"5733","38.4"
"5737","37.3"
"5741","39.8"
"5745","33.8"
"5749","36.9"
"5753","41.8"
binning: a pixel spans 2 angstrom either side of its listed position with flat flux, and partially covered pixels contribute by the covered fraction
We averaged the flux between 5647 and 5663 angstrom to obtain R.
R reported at 39.1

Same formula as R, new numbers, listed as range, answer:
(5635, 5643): 37.3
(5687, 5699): 41.7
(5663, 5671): 36.9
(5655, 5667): 39.6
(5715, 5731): 38.9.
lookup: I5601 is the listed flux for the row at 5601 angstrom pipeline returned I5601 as 39.5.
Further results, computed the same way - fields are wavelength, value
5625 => 38.2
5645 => 36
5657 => 40.7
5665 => 38.2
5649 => 38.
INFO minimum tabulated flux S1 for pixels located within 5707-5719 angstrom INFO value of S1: 36.1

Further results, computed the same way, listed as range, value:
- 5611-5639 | 35.3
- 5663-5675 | 35.2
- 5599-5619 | 36.8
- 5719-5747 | 33.8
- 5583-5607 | 38.5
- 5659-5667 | 38.2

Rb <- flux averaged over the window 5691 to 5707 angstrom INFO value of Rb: 40.2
